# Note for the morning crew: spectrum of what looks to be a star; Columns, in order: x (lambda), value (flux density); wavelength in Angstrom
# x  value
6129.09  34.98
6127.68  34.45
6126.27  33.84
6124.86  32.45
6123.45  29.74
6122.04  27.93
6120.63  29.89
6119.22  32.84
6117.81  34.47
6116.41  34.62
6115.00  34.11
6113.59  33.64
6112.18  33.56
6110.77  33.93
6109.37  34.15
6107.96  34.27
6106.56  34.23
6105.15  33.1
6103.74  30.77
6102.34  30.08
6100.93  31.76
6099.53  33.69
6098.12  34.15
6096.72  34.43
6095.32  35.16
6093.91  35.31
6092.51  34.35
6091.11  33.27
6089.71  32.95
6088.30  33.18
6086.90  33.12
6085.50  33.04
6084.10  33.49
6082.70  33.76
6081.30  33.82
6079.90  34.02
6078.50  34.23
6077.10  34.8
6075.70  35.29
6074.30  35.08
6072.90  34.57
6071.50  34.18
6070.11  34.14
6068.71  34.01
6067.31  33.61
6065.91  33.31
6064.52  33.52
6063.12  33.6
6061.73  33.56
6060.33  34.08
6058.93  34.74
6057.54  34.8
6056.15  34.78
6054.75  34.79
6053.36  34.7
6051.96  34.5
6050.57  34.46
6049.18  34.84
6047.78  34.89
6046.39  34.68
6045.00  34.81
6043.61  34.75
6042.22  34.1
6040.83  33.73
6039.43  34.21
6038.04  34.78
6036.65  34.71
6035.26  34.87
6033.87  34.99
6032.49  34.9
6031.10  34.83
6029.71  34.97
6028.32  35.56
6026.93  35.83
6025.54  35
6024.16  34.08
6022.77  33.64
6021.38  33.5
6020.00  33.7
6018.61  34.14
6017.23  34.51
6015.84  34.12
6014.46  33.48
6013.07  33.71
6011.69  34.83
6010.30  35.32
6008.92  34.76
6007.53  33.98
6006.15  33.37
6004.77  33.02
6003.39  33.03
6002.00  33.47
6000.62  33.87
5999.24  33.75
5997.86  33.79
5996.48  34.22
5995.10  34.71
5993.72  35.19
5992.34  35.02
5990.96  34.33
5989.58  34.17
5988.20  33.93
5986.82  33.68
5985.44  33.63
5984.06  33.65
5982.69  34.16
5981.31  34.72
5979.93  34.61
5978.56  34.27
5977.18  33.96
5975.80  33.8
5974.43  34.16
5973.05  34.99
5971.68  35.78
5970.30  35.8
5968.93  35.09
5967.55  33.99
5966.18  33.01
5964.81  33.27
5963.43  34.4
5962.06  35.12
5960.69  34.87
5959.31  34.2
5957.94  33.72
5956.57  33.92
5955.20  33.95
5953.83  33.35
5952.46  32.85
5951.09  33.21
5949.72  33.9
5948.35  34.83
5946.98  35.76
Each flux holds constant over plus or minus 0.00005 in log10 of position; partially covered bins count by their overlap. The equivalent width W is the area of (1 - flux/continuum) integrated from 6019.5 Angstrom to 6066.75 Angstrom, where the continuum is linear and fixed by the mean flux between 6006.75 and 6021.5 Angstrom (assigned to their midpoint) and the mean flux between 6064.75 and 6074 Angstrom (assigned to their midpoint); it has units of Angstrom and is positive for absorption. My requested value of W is -0.5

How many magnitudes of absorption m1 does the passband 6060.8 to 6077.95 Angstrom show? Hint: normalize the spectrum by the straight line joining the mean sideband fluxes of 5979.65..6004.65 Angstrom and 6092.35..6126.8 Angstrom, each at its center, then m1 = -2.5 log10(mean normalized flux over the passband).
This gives -0.02 mag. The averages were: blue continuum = 34.1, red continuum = 33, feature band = 34.1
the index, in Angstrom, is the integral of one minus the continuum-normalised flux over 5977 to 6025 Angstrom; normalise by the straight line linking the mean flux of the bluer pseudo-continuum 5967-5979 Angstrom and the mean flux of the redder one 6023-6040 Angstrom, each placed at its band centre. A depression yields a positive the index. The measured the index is 0.9 Angstrom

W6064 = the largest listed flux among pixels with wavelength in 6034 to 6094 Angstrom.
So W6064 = 35.31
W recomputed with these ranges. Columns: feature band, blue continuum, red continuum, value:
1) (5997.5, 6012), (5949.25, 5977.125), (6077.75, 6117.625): 0.0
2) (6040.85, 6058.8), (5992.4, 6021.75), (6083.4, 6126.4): -0.5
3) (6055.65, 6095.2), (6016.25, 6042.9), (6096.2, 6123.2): -0.5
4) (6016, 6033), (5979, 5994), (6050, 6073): -0.2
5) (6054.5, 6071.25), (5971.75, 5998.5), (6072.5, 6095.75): 0.0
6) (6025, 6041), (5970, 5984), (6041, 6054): -0.1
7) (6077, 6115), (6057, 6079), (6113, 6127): -0.4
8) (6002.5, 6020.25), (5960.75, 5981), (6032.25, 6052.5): 0.3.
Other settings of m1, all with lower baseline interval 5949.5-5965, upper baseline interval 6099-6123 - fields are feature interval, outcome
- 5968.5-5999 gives -0.02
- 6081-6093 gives -0.02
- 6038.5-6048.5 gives -0.04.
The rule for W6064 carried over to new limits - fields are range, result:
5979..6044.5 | 35.83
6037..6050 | 34.89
